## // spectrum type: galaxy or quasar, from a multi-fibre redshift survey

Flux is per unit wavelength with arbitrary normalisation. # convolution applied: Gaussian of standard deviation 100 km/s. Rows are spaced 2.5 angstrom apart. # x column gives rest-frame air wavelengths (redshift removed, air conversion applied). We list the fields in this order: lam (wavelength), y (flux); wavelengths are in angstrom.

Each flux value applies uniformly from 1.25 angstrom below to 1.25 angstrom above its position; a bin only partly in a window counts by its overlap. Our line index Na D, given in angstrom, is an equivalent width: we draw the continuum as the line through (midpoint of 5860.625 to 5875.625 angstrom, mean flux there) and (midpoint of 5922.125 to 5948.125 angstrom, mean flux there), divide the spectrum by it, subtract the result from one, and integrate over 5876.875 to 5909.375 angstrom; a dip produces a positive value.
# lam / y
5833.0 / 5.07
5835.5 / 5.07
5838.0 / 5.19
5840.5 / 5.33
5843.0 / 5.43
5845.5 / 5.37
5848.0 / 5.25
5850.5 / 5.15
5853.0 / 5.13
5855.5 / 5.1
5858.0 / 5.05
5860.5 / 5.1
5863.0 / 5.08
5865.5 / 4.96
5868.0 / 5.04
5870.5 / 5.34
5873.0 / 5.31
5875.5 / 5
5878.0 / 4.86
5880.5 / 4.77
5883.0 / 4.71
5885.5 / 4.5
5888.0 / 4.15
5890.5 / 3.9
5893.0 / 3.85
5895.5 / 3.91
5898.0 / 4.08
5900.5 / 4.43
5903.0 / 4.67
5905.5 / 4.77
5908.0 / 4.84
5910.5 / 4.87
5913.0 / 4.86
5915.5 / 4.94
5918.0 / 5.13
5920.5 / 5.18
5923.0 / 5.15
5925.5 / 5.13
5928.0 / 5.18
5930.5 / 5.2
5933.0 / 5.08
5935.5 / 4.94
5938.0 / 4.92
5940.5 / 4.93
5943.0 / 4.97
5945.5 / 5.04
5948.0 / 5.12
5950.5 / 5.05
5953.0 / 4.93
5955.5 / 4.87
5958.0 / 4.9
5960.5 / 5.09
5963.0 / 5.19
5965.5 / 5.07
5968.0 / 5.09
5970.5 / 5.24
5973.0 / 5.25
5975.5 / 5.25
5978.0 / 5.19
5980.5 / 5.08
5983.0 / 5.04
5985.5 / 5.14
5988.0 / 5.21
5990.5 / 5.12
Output 4.35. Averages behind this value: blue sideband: 5.13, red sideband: 5.06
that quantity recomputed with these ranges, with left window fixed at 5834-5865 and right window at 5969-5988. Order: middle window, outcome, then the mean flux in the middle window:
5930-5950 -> 0.60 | 5.02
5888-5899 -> 2.60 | 3.96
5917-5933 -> 0.06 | 5.16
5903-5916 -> 0.86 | 4.83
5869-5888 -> 1.11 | 4.88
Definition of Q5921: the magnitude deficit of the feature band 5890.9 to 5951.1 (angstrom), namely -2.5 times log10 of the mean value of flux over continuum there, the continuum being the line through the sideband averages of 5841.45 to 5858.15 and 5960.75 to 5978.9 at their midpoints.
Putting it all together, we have 0.08 mag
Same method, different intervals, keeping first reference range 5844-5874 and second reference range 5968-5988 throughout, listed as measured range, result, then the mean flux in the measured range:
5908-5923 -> 0.04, 5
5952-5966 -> 0.03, 5.01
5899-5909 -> 0.11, 4.66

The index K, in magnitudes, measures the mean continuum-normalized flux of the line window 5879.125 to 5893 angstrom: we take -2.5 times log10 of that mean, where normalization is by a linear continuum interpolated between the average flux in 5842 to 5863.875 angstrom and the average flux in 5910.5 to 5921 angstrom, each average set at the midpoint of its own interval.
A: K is 0.17 mag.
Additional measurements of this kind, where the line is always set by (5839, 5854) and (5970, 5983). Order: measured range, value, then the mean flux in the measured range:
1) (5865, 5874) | 0.018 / 5.18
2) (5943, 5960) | 0.046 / 4.99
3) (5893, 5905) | 0.225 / 4.26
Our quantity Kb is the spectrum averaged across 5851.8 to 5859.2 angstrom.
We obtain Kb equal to 5.09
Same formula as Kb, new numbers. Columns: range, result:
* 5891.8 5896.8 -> 3.88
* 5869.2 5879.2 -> 5.13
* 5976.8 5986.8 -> 5.11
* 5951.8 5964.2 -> 5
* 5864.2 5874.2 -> 5.16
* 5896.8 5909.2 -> 4.56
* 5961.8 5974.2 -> 5.17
